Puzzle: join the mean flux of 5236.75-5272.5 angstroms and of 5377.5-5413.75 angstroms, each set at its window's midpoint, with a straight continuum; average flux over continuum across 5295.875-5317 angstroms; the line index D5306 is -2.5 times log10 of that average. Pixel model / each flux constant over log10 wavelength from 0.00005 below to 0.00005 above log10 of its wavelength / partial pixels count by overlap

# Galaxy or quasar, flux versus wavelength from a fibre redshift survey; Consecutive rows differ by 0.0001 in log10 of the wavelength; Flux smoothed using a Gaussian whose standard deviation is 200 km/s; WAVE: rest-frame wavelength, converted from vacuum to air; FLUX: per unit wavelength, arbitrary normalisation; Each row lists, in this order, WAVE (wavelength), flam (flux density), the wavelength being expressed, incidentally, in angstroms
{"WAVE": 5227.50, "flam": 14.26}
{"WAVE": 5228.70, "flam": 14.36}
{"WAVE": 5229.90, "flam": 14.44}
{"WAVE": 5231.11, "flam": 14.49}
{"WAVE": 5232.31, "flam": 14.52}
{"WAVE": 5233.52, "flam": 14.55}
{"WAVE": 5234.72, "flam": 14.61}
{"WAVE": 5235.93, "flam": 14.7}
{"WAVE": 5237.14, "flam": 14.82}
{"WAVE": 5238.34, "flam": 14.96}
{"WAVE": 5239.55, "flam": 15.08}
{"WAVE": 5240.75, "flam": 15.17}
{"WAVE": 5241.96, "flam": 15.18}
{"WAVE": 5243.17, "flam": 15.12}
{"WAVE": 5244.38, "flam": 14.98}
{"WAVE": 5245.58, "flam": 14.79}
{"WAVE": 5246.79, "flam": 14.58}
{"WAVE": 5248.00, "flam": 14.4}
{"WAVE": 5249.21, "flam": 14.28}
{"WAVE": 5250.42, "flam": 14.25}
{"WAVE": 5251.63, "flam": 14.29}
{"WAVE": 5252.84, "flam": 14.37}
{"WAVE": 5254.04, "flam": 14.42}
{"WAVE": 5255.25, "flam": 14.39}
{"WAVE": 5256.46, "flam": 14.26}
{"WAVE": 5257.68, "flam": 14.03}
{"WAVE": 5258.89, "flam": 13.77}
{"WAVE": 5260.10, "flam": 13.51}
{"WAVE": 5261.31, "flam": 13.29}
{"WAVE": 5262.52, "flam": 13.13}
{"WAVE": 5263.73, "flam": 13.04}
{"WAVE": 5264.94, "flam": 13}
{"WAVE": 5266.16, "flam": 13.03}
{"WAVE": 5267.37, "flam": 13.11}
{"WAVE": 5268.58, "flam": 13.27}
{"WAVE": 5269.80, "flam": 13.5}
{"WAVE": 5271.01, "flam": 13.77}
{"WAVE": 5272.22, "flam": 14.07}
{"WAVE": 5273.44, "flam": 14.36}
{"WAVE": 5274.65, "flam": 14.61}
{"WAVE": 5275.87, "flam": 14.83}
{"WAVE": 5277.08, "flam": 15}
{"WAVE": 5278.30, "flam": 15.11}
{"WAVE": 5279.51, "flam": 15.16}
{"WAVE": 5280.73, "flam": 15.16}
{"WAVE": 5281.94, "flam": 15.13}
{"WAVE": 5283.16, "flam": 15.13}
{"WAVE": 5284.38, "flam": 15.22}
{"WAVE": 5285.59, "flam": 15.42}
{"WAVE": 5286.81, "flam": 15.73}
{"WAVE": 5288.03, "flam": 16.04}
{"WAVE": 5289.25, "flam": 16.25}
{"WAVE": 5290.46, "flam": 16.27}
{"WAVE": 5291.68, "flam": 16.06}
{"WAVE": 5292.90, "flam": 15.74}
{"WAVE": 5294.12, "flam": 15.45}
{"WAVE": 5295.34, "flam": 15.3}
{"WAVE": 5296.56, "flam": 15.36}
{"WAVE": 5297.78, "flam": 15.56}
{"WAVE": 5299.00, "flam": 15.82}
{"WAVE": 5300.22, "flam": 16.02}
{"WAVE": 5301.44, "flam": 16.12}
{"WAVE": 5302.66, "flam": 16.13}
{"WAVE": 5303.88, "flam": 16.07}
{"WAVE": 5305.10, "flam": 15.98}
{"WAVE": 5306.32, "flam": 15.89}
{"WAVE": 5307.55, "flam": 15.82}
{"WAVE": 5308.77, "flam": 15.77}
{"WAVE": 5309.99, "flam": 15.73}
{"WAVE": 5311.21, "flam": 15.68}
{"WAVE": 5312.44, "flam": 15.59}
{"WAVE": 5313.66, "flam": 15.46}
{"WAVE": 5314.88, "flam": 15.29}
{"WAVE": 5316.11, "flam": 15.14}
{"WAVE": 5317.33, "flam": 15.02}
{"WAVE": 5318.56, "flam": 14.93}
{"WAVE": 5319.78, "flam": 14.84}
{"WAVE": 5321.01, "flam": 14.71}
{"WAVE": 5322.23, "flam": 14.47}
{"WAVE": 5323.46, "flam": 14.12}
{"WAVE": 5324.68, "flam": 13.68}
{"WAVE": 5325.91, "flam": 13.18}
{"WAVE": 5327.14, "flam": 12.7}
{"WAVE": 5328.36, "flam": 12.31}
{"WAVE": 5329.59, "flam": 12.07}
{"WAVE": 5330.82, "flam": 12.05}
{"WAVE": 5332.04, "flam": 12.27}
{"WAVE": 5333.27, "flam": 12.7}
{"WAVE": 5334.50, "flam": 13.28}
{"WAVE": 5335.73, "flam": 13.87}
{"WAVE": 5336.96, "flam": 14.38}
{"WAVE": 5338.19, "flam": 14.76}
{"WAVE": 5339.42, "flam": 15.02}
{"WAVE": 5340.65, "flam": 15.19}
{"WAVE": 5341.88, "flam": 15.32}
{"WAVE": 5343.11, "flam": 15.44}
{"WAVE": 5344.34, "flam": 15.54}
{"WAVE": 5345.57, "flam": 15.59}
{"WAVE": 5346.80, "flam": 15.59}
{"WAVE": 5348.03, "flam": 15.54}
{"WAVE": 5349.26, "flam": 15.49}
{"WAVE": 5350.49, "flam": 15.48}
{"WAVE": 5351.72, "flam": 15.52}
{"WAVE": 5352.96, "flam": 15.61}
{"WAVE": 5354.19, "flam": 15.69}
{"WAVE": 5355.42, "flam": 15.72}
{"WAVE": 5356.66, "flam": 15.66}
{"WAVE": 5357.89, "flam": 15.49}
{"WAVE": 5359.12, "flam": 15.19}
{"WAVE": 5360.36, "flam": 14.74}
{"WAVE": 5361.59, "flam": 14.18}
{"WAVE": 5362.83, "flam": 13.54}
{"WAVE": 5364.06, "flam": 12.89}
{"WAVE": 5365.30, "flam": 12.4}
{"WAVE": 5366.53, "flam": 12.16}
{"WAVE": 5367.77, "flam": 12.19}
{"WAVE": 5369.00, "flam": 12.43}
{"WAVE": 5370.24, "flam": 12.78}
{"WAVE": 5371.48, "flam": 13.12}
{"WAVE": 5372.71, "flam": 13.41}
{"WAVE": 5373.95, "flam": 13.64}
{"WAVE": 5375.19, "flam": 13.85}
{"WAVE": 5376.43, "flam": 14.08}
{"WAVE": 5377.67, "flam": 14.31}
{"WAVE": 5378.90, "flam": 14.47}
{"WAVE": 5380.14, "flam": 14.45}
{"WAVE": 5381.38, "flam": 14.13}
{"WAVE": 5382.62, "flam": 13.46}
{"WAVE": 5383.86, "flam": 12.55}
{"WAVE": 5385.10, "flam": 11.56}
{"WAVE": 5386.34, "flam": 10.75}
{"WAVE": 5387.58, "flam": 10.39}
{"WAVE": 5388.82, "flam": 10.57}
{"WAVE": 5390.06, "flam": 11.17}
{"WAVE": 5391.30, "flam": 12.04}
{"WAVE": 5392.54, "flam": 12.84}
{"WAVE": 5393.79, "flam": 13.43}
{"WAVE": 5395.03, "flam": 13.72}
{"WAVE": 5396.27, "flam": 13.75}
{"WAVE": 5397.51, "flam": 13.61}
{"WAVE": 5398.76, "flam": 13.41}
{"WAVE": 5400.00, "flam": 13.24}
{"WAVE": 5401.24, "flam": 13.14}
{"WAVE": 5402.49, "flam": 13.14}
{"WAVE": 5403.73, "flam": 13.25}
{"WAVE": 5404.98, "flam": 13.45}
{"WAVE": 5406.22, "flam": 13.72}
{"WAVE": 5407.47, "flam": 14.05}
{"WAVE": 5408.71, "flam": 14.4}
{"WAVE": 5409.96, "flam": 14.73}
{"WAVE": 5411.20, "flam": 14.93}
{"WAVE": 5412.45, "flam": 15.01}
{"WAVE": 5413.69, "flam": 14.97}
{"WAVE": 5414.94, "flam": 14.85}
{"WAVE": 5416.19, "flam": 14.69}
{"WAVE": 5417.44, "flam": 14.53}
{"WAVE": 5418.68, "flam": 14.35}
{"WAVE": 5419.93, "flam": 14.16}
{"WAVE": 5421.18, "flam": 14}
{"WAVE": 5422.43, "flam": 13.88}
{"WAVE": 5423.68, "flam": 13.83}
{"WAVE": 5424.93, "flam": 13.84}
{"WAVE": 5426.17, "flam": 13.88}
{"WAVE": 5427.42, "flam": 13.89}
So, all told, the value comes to -0.14 mag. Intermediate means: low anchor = 14.1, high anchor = 13.3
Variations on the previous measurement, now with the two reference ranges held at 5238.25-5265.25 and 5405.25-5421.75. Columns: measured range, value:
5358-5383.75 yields 0.065 mag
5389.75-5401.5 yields 0.108 mag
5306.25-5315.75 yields -0.092 mag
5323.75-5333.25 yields 0.136 mag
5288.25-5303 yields -0.109 mag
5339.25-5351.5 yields -0.077 mag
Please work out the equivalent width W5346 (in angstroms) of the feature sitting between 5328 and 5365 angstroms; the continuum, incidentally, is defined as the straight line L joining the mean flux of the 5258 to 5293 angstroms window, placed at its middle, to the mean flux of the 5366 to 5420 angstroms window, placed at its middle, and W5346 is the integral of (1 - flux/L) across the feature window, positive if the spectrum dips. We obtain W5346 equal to -1.9 angstroms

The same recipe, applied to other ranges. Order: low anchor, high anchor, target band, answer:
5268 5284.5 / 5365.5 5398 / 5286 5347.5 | -4.5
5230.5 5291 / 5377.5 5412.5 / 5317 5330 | 0.1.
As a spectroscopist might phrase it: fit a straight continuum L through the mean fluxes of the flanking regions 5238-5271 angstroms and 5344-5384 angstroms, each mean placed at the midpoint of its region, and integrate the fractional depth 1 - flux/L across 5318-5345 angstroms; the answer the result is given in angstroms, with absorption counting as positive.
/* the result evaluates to 0.5 angstroms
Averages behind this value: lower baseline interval 14.1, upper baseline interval 14.3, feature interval 13.9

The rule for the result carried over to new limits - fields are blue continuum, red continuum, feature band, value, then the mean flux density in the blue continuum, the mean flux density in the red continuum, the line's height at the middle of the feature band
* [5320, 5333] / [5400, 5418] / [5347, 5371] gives -1.41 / 13.2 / 14.2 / 13.6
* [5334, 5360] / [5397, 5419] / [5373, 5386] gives 0.92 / 15.2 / 14.1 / 14.6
